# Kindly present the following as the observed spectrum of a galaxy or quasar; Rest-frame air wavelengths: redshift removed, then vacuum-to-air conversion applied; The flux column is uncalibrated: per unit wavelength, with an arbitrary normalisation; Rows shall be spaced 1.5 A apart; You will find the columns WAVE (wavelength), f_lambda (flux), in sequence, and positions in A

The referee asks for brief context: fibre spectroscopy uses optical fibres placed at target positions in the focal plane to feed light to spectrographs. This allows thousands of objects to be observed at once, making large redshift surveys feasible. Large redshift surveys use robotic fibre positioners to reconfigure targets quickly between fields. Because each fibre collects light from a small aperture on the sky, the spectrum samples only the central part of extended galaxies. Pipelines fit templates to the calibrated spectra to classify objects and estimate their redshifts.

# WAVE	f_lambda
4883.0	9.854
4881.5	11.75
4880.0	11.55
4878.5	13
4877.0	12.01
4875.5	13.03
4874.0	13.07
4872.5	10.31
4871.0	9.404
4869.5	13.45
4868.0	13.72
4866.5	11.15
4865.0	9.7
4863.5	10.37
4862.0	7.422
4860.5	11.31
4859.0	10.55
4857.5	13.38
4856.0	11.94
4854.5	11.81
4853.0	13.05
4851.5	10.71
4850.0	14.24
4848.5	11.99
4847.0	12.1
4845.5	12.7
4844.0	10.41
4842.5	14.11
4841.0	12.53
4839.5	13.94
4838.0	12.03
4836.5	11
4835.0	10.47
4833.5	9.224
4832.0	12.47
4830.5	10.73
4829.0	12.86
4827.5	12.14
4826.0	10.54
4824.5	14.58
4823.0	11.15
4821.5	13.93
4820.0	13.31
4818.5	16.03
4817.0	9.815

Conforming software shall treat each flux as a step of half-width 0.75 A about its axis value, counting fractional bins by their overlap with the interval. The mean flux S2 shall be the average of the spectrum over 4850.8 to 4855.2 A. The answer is 11.9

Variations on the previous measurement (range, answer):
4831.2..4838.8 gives 11.1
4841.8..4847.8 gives 12.3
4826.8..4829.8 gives 12.5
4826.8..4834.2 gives 11.5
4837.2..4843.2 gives 13.1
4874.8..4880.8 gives 12.4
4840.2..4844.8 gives 12.4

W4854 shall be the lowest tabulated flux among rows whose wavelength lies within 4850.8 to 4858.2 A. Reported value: 10.71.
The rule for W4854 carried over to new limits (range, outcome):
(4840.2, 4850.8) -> 10.41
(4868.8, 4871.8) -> 9.404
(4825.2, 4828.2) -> 10.54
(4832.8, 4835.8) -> 9.224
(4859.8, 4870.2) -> 7.422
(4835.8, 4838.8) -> 11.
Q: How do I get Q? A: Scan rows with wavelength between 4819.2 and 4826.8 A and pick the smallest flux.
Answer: 10.54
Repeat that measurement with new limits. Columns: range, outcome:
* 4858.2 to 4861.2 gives 10.55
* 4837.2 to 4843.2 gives 12.03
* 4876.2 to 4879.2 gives 12.01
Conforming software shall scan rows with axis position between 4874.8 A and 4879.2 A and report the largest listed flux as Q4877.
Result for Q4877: 13.03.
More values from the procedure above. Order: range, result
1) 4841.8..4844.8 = 14.11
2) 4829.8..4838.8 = 12.47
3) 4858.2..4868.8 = 13.72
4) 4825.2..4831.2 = 12.86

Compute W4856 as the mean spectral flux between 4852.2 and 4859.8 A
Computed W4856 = 12.1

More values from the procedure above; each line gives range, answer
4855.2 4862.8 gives 10.9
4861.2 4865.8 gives 9.21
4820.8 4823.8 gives 12.6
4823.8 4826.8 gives 12.5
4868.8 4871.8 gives 11.4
